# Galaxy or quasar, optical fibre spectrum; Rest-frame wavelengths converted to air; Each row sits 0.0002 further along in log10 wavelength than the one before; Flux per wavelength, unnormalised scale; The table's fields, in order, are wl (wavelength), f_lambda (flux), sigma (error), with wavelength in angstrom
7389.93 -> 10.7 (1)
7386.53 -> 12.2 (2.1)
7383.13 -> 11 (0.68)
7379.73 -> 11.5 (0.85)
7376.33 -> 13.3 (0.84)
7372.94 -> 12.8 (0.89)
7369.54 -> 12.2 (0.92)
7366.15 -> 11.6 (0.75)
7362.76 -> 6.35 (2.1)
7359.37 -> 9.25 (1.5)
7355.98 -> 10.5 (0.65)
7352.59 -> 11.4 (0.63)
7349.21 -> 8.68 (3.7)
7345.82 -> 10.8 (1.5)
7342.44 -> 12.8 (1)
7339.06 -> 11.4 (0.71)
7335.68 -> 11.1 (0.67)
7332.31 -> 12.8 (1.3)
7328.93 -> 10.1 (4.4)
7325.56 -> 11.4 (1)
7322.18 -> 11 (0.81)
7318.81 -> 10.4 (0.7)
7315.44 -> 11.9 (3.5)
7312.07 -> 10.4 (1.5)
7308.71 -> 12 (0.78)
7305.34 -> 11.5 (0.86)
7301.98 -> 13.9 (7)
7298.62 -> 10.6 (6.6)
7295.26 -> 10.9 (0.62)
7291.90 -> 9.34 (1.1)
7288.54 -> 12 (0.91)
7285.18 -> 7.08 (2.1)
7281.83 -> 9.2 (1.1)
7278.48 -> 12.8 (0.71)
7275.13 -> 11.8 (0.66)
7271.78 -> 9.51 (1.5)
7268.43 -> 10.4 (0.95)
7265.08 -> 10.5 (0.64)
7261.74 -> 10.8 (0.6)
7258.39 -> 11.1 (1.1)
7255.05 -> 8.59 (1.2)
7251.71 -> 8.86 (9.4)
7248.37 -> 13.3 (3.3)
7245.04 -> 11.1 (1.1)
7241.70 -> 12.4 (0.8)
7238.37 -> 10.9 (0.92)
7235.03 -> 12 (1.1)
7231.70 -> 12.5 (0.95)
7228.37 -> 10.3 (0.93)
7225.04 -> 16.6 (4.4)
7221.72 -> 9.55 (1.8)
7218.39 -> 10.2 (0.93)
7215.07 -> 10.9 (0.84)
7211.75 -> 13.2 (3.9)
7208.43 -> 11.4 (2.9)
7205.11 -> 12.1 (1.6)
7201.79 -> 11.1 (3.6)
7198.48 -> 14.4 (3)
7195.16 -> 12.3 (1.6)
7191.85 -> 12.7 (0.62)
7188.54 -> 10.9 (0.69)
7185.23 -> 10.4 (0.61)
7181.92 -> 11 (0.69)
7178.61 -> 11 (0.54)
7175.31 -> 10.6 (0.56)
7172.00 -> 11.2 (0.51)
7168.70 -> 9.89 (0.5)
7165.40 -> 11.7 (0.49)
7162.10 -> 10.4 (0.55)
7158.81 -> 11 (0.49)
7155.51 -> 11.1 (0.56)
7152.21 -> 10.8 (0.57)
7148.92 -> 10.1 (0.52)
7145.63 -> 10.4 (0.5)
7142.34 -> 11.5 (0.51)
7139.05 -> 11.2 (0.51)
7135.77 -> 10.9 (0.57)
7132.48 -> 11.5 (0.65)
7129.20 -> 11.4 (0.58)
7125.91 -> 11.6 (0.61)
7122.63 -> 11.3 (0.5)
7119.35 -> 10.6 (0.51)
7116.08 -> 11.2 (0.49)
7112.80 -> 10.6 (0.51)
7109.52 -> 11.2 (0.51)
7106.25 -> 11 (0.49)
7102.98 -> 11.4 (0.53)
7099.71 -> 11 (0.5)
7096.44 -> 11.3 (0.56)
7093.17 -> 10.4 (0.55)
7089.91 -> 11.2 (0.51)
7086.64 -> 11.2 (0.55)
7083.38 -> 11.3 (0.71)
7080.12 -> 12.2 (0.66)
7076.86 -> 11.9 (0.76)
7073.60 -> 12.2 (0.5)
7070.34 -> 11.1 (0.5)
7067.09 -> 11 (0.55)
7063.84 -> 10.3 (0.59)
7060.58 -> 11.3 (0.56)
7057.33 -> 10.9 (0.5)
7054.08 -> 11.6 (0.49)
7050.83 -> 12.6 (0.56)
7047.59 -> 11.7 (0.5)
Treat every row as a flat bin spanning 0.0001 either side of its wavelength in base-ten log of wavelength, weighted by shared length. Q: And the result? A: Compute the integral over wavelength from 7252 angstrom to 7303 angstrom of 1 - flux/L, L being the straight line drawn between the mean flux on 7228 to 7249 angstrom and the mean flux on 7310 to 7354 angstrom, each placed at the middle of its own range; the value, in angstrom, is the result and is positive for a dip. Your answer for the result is 4.5 angstrom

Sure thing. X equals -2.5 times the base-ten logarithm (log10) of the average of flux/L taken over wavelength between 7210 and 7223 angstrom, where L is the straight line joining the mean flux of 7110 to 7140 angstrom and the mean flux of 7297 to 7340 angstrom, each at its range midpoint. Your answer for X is 0.03 mag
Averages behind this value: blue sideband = 11.1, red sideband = 11.4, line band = 11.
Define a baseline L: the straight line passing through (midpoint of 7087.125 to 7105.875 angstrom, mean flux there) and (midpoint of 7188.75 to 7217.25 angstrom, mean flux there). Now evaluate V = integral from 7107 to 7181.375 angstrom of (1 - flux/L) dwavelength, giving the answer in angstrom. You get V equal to 3.76 angstrom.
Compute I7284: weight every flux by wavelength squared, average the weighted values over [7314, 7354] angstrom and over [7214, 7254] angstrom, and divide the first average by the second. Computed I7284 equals 1.0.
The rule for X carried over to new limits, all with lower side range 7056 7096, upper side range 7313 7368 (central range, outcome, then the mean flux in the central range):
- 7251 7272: 0.09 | 10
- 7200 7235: -0.08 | 11.8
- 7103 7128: 0.01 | 11.1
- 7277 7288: 0.10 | 9.88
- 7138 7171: 0.03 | 10.8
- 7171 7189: 0.02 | 10.8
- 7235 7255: -0.02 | 11.1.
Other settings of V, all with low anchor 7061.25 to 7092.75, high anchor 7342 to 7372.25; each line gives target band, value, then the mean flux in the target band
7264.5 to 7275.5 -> 0.3 angstrom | 10.4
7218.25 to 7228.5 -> -1.2 angstrom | 12.1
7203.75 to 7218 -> -1.1 angstrom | 11.7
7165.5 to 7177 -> 0.3 angstrom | 10.7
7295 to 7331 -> -2.7 angstrom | 11.3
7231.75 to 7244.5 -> -1.2 angstrom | 11.8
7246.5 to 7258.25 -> 0.4 angstrom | 10.4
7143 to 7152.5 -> 0.5 angstrom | 10.5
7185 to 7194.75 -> -0.6 angstrom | 11.6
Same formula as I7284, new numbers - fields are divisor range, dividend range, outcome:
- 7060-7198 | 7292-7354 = 1.06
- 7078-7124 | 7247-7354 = 1.03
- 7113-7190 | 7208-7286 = 1.04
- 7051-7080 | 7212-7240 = 1.07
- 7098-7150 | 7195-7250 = 1.12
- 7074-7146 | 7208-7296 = 1.02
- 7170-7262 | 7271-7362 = 0.97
